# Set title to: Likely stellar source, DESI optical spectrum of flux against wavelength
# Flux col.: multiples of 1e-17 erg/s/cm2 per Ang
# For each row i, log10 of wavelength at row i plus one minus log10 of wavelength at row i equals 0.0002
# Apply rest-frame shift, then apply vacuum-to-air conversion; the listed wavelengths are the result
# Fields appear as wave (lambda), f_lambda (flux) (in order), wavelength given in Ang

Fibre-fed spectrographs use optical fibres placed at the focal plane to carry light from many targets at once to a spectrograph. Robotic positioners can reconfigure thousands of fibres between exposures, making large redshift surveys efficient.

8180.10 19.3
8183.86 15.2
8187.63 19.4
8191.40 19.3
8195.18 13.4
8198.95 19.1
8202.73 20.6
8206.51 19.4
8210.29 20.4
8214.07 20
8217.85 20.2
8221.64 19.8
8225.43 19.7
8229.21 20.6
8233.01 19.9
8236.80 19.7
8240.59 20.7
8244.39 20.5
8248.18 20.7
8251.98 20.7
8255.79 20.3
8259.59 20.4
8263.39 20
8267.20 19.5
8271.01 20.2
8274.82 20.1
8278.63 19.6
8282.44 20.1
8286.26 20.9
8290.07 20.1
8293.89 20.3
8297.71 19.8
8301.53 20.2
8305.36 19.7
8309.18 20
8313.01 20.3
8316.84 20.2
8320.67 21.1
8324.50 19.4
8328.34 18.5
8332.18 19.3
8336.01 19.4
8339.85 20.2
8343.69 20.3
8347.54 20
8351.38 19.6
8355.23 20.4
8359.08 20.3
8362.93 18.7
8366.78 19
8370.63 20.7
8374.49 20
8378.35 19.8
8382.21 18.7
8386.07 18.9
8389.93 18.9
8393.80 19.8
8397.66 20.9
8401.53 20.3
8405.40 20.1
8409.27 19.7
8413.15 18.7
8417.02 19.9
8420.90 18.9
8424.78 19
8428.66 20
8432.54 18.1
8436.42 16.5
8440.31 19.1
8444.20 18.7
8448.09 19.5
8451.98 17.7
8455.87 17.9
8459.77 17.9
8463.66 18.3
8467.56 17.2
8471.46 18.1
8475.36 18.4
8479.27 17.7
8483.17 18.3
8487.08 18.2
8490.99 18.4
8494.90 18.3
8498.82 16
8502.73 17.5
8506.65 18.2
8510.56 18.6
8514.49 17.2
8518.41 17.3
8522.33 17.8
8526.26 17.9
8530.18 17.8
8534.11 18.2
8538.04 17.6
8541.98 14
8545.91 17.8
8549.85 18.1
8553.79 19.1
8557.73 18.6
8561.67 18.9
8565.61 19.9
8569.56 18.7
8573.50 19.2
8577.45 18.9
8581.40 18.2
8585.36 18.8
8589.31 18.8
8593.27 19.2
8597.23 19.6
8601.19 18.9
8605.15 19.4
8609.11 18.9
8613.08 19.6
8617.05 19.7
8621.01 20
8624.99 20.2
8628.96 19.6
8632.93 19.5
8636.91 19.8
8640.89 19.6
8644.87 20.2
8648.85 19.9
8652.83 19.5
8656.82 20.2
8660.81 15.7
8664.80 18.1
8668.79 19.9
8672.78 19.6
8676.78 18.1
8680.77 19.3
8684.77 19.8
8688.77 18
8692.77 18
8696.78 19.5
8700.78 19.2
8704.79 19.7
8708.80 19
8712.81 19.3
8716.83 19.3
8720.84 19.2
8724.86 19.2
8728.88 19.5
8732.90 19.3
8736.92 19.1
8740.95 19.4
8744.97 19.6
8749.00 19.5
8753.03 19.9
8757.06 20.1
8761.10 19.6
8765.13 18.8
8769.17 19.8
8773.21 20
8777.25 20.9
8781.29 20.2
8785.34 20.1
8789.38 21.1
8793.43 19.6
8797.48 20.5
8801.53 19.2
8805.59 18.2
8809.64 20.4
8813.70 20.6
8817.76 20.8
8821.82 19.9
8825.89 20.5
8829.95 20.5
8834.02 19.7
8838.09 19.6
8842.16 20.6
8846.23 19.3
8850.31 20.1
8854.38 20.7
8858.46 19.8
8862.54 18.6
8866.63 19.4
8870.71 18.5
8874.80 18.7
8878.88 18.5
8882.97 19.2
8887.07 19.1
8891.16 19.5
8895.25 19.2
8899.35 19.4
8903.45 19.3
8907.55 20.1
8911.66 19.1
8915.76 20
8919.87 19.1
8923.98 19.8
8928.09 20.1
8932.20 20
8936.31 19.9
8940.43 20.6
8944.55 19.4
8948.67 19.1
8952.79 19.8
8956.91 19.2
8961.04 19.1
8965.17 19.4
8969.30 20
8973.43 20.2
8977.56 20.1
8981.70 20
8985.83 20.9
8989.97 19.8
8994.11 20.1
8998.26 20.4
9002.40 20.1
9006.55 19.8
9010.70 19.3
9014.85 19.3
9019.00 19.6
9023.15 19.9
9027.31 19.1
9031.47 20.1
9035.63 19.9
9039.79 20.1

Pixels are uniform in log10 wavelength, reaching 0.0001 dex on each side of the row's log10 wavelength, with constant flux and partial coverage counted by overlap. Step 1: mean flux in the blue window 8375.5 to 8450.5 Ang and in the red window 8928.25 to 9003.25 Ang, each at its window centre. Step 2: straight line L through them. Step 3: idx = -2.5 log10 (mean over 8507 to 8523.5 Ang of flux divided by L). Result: 0.09 mag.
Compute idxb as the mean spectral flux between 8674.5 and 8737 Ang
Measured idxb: 19.1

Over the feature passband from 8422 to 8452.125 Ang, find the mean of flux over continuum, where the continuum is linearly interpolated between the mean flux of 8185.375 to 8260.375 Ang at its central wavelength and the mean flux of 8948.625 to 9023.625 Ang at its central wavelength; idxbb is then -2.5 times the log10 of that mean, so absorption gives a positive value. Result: 0.06 mag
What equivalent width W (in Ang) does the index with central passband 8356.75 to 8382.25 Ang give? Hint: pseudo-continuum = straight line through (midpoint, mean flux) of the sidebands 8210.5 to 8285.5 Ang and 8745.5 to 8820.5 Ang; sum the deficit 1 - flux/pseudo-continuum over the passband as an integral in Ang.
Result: 0.5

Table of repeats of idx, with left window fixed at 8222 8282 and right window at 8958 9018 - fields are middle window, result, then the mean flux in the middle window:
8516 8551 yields 0.16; 17.4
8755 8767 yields 0.02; 19.5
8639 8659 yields 0.01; 19.8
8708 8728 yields 0.04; 19.2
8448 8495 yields 0.11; 18.1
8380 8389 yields 0.07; 18.8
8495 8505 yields 0.18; 17.1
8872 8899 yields 0.05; 19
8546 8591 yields 0.07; 18.8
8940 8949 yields 0.01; 19.6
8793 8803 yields 0.01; 19.8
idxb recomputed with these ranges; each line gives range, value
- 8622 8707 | 19.2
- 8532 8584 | 18.3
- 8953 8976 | 19.6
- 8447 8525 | 17.9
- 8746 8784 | 19.9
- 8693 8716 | 19.2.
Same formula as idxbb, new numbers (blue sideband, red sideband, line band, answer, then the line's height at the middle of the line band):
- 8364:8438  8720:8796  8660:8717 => 0.04 mag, 19.7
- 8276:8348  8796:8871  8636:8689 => 0.04 mag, 19.9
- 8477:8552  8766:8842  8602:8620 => -0.06 mag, 18.4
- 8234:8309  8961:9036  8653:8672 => 0.08 mag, 20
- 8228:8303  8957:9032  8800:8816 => 0.02 mag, 19.9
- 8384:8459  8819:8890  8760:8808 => -0.02 mag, 19.5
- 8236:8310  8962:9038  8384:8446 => 0.05 mag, 20.1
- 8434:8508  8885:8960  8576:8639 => -0.05 mag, 18.5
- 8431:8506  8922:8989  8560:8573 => -0.05 mag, 18.4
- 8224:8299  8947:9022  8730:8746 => 0.03 mag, 19.9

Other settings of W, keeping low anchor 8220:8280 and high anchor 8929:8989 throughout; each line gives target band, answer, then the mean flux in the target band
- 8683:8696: 0.8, 18.7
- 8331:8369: 0.7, 19.7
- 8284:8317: 0.0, 20.2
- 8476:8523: 5.2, 17.8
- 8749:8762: 0.1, 19.8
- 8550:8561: 0.7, 18.7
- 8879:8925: 1.1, 19.4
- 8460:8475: 1.6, 17.9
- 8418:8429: 0.5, 19.2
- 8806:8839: -0.4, 20.2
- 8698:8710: 0.4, 19.3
